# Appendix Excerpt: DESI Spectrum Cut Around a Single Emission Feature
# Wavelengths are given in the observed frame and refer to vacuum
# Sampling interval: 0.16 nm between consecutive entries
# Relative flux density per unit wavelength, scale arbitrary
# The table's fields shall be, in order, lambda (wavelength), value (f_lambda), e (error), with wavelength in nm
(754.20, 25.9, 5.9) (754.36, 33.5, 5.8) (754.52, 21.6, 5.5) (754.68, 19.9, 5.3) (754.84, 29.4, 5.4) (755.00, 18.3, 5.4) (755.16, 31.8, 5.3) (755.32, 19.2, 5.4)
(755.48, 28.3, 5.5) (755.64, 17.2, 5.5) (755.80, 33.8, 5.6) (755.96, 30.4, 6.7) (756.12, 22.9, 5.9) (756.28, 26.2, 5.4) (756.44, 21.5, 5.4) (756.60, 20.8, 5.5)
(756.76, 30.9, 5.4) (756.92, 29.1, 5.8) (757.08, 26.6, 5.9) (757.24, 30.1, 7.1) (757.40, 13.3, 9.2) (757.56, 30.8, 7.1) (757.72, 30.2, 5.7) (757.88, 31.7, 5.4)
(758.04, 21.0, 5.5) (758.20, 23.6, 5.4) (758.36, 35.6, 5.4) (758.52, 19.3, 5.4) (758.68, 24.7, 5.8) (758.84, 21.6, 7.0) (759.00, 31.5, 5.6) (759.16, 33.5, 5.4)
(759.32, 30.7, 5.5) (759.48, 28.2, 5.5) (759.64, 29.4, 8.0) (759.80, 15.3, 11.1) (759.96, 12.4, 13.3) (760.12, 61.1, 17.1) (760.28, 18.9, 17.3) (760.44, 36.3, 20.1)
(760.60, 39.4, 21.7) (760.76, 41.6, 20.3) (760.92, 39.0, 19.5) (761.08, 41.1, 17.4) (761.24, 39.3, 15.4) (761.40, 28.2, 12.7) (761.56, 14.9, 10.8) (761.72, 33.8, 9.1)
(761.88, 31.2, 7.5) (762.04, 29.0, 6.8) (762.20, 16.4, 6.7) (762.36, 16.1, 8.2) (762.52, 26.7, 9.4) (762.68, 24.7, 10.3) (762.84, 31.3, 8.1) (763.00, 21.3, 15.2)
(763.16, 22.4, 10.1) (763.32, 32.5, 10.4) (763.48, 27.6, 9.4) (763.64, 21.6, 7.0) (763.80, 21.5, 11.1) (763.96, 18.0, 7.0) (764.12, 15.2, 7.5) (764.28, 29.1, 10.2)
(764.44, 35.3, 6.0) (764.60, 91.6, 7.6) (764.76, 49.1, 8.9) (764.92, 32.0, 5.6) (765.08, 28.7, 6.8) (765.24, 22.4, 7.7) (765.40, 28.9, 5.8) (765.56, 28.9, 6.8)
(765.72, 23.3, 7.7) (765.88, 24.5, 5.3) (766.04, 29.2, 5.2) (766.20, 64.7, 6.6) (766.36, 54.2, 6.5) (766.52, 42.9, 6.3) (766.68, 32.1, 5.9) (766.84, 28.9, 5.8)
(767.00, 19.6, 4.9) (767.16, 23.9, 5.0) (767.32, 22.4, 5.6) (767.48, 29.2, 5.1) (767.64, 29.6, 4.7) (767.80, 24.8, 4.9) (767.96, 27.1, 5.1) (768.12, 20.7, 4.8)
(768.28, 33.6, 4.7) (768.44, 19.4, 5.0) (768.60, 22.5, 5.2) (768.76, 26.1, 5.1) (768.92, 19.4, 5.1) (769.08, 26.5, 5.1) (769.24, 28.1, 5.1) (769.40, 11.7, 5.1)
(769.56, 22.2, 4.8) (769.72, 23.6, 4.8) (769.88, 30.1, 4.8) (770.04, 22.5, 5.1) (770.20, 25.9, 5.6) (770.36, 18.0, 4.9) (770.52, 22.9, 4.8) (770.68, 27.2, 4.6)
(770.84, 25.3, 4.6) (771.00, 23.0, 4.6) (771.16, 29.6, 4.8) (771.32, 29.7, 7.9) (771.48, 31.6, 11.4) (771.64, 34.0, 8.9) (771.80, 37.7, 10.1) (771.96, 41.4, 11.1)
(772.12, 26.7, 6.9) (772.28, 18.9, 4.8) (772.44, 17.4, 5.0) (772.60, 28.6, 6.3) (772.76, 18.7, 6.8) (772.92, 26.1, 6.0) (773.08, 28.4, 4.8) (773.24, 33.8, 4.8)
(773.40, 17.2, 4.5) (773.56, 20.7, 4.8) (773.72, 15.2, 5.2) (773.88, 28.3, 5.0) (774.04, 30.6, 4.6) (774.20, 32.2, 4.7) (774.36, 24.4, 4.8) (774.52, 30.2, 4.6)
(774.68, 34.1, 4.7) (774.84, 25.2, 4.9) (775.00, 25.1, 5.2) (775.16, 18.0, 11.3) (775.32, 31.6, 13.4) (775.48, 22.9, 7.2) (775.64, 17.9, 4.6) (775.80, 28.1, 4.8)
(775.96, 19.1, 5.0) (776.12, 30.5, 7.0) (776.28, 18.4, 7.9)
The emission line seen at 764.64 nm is [S II] 6716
